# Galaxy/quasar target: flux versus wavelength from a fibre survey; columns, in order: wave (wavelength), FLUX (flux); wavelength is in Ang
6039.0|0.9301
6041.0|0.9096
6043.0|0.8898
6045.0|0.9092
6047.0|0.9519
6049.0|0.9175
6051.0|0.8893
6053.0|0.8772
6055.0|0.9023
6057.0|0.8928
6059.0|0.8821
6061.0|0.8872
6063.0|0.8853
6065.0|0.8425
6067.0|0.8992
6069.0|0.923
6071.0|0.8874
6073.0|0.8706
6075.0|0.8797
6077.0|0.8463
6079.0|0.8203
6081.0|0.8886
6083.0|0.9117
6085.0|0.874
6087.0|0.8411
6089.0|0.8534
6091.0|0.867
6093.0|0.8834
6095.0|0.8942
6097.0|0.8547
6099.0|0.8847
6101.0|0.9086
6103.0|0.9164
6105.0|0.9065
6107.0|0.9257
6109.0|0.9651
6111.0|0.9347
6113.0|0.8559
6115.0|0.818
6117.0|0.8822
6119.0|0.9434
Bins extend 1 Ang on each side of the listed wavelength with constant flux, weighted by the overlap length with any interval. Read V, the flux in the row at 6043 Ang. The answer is 0.8898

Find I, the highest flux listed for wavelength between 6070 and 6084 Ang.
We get 0.9117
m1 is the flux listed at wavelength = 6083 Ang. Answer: 0.9117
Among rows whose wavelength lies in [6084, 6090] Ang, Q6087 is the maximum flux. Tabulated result 0.874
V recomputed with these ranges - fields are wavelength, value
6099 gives 0.8847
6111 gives 0.9347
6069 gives 0.923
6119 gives 0.9434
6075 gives 0.8797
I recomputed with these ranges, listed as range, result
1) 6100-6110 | 0.9651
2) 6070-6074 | 0.8874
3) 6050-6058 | 0.9023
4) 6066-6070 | 0.923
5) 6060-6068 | 0.8992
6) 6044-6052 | 0.9519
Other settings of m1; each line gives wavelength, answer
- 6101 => 0.9086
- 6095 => 0.8942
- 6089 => 0.8534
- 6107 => 0.9257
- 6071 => 0.8874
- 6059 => 0.8821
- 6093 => 0.8834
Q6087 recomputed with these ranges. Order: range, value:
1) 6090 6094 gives 0.8834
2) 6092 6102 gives 0.9086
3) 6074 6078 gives 0.8797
